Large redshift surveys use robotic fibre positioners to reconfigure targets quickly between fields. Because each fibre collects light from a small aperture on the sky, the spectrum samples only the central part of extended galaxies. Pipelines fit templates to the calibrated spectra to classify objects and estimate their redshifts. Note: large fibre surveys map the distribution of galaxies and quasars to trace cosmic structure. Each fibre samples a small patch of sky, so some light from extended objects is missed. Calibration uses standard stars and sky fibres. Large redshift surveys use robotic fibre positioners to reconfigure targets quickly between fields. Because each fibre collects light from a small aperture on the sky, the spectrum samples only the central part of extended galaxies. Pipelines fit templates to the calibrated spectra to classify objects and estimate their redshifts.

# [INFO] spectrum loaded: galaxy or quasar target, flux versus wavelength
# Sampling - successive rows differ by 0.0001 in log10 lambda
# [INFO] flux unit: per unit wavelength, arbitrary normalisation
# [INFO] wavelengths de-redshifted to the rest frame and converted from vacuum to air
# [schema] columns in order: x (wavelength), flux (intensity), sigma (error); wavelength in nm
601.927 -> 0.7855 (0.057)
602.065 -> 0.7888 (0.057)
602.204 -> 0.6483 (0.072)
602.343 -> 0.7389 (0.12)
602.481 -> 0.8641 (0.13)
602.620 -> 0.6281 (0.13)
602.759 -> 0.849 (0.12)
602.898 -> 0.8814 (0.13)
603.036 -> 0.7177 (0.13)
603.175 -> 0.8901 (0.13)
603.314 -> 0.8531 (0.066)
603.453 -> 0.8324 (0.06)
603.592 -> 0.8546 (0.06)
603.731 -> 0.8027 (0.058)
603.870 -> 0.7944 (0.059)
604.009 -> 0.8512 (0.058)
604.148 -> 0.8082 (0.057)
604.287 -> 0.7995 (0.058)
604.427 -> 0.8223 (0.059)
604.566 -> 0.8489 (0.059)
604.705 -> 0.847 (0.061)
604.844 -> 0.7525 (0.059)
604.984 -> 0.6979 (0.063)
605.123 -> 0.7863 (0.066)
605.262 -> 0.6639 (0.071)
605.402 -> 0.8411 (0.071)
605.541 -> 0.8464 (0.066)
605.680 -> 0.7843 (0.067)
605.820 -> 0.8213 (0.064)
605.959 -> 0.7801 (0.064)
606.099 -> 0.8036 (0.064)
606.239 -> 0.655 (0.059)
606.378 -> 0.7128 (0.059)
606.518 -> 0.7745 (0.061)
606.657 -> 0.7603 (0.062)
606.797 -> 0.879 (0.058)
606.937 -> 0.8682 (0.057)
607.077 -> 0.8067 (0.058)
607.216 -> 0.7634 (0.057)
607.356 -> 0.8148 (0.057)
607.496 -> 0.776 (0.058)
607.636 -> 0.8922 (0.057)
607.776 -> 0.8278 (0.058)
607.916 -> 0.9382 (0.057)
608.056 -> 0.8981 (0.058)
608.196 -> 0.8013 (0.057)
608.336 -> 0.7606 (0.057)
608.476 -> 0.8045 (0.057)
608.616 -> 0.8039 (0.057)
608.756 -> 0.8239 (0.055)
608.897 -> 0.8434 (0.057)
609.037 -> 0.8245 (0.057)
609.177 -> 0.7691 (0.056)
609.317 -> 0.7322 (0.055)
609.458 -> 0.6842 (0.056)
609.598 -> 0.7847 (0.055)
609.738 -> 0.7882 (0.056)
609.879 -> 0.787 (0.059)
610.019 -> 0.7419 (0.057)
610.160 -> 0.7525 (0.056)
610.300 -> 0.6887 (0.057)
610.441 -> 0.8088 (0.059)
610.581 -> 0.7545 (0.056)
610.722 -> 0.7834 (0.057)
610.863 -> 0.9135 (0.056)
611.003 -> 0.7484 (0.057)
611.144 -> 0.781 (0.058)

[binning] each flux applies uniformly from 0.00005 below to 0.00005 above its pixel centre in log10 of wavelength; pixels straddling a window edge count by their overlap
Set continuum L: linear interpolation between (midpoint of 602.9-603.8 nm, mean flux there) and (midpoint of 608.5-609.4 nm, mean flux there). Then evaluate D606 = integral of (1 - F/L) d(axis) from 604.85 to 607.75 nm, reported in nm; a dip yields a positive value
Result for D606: 0.09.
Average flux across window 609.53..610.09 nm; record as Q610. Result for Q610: 0.775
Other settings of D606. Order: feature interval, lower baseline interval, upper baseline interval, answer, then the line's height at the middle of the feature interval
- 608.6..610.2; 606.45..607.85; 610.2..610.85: 0.019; 0.787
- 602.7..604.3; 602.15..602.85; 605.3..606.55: -0.147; 0.759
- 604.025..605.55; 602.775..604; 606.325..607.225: 0.048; 0.818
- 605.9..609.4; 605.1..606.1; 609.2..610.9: -0.115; 0.779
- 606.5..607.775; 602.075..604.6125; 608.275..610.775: -0.052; 0.786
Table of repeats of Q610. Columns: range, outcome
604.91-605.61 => 0.767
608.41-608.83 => 0.81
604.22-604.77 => 0.829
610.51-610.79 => 0.77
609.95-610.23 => 0.746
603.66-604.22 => 0.815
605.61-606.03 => 0.795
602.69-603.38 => 0.839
